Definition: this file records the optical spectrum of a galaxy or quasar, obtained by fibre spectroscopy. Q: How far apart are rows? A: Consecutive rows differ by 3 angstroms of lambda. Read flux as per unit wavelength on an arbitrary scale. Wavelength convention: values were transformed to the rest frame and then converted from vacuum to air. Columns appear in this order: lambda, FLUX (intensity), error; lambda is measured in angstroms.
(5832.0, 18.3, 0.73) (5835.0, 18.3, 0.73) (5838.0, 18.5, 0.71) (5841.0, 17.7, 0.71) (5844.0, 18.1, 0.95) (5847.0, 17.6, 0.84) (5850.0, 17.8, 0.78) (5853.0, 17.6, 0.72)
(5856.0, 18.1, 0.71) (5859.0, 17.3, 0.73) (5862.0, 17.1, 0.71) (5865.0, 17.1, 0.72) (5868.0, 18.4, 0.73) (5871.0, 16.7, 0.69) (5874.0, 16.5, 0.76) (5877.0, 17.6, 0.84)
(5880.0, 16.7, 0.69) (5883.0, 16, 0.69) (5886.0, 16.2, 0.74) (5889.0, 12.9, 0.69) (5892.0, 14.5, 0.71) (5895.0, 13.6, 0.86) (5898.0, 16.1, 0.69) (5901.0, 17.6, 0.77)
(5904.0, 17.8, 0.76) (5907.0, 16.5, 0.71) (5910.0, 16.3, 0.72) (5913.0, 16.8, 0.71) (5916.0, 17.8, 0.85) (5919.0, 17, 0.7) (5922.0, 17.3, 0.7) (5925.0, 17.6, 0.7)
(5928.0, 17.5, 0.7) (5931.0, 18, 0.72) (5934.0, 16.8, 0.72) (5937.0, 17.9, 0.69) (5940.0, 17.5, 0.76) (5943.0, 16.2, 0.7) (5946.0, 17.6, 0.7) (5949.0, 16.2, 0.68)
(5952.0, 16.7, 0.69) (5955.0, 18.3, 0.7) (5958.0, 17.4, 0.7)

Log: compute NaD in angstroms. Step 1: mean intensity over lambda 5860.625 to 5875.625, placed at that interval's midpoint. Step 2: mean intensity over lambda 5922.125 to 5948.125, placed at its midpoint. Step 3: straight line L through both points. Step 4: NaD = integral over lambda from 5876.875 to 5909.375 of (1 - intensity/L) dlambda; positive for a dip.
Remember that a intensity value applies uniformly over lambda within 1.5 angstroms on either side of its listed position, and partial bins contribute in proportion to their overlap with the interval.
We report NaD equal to 2.53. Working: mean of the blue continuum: 17.2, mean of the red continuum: 17.4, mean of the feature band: 15.9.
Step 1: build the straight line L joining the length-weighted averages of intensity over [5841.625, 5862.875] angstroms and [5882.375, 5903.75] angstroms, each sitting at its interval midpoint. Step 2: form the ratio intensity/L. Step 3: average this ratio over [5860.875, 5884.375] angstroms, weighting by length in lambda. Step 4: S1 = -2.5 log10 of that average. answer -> -0.03 mag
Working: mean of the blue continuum 17.7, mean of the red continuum 15.4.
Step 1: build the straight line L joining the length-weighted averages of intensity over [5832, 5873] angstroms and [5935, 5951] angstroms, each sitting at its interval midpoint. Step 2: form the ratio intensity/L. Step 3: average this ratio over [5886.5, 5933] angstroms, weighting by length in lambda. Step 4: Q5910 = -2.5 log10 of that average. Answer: 0.05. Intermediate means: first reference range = 17.7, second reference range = 17.1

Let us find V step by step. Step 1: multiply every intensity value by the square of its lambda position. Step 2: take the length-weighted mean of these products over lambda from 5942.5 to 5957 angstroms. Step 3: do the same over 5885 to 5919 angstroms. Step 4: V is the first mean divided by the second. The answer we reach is 1.1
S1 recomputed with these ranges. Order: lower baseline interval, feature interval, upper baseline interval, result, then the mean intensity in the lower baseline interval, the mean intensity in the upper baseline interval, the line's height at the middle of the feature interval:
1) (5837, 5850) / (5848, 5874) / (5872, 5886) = -0.01 mag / 17.9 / 16.6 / 17.3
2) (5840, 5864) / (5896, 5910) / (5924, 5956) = 0.04 mag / 17.7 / 17.3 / 17.4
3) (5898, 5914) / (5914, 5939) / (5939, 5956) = -0.03 mag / 16.9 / 17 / 17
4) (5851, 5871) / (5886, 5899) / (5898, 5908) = 0.19 mag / 17.5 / 17.2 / 17.3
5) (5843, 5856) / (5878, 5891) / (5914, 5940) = 0.14 mag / 17.8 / 17.5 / 17.7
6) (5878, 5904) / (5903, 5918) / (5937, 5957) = -0.06 mag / 15.6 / 17.2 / 16.2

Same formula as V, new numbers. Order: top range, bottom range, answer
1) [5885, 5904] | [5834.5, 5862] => 0.87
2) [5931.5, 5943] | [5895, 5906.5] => 1.05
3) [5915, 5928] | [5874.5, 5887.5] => 1.06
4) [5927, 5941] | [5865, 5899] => 1.12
